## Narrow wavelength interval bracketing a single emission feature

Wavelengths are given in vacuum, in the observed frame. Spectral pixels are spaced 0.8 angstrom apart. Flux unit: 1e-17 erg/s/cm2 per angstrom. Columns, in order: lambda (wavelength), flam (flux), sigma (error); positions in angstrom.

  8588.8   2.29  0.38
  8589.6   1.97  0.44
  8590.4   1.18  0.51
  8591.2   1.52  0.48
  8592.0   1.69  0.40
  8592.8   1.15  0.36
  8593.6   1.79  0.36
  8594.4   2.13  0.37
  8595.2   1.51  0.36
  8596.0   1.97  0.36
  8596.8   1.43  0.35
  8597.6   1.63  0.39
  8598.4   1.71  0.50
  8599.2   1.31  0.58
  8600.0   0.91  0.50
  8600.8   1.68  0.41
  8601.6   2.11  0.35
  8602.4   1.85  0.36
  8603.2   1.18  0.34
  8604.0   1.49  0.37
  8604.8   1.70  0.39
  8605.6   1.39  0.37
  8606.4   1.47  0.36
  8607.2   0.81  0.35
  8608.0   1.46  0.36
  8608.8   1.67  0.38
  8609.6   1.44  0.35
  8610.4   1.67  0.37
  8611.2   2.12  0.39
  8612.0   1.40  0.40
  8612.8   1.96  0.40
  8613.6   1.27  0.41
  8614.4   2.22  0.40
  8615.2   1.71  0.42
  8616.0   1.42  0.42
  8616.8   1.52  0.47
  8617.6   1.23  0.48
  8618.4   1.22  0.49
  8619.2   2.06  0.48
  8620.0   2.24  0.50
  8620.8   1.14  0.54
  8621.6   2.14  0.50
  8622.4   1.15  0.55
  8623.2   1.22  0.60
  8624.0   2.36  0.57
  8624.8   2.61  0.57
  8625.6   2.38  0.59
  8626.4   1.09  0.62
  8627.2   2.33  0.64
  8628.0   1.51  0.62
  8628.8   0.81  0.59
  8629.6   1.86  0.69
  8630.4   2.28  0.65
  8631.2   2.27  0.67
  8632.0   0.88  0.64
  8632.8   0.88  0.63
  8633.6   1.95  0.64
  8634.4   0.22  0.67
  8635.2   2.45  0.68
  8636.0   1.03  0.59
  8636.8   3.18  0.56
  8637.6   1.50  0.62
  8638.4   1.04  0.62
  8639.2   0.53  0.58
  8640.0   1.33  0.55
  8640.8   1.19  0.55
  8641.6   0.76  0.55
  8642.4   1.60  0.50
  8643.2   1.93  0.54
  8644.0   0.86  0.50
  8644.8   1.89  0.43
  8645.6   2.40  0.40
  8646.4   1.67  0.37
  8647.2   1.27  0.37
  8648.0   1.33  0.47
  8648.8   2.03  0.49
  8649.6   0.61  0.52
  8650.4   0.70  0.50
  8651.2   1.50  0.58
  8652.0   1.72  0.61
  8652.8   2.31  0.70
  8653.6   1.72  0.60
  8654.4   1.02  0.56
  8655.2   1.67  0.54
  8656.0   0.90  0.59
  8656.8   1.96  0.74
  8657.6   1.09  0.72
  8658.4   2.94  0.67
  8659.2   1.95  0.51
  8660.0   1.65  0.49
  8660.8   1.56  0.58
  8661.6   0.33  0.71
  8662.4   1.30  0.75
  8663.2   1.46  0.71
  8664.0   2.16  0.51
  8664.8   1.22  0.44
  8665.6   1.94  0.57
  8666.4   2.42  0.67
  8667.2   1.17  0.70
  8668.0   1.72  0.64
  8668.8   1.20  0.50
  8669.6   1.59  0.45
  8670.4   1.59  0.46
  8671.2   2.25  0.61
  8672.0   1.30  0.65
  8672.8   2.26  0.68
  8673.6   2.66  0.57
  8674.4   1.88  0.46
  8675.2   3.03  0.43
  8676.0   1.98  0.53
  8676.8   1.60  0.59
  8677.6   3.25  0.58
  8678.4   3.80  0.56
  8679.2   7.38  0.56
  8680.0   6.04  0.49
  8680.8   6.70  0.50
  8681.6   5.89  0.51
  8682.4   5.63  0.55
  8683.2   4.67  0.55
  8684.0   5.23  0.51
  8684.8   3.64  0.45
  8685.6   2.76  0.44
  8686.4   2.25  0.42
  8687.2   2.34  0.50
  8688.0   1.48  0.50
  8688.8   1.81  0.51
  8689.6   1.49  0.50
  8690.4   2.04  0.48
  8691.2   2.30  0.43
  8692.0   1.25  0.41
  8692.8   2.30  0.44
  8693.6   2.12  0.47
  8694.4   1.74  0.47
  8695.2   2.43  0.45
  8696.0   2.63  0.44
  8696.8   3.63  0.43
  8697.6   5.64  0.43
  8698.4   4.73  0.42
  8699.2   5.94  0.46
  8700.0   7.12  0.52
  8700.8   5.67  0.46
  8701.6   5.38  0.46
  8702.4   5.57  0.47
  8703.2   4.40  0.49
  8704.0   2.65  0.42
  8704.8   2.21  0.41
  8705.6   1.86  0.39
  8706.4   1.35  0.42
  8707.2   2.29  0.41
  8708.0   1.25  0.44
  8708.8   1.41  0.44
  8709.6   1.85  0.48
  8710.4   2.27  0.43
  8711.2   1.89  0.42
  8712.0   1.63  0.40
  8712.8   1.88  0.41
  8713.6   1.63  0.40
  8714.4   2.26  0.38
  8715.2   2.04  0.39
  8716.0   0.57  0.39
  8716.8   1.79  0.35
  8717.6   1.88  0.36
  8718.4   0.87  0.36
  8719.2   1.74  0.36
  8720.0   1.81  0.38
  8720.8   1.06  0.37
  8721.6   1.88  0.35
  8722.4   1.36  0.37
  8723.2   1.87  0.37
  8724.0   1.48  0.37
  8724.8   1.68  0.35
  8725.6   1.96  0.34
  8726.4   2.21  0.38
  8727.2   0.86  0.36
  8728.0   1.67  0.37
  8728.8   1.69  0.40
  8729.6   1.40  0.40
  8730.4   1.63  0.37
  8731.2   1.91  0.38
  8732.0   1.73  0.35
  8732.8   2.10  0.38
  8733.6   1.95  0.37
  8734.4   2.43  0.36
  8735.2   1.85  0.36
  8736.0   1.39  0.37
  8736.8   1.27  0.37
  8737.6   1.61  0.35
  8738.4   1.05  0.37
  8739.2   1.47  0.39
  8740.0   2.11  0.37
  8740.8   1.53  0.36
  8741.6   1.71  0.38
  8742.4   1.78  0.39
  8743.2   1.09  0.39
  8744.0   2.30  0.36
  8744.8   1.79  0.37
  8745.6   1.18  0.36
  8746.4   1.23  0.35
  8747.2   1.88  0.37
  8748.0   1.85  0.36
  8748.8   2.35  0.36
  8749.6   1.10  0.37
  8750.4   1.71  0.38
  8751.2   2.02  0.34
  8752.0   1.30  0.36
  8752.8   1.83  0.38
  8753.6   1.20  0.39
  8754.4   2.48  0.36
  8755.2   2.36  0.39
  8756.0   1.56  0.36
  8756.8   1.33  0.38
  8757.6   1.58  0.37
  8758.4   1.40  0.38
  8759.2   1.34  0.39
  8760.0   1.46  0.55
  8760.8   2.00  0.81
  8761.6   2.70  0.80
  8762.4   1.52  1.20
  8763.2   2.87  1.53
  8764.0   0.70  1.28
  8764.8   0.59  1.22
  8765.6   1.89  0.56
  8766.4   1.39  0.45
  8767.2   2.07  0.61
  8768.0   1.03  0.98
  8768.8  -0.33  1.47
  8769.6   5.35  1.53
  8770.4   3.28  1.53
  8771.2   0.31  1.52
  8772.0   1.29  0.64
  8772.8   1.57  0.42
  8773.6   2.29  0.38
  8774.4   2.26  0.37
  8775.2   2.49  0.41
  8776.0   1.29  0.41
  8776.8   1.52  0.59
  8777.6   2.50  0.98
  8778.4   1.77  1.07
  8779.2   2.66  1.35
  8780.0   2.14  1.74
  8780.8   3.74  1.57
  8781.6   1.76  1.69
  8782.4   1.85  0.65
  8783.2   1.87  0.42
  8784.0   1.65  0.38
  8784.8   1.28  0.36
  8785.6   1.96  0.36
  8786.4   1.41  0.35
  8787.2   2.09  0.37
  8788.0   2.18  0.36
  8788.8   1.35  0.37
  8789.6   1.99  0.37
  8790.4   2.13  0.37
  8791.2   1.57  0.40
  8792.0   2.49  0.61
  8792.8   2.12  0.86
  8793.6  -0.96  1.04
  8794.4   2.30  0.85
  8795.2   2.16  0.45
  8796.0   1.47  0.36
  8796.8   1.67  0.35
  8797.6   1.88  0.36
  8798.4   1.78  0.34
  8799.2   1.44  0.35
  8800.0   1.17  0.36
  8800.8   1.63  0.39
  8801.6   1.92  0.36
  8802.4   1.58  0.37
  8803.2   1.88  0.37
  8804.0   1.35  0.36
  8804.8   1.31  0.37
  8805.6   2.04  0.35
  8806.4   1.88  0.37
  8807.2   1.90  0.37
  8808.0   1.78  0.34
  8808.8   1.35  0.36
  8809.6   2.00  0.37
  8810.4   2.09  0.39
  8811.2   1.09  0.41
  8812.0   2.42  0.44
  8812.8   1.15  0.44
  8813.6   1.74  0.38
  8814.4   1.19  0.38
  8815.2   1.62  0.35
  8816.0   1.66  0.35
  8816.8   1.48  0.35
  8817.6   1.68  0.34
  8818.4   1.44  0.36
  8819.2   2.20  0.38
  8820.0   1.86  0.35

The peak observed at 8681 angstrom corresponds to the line [S II] 6716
